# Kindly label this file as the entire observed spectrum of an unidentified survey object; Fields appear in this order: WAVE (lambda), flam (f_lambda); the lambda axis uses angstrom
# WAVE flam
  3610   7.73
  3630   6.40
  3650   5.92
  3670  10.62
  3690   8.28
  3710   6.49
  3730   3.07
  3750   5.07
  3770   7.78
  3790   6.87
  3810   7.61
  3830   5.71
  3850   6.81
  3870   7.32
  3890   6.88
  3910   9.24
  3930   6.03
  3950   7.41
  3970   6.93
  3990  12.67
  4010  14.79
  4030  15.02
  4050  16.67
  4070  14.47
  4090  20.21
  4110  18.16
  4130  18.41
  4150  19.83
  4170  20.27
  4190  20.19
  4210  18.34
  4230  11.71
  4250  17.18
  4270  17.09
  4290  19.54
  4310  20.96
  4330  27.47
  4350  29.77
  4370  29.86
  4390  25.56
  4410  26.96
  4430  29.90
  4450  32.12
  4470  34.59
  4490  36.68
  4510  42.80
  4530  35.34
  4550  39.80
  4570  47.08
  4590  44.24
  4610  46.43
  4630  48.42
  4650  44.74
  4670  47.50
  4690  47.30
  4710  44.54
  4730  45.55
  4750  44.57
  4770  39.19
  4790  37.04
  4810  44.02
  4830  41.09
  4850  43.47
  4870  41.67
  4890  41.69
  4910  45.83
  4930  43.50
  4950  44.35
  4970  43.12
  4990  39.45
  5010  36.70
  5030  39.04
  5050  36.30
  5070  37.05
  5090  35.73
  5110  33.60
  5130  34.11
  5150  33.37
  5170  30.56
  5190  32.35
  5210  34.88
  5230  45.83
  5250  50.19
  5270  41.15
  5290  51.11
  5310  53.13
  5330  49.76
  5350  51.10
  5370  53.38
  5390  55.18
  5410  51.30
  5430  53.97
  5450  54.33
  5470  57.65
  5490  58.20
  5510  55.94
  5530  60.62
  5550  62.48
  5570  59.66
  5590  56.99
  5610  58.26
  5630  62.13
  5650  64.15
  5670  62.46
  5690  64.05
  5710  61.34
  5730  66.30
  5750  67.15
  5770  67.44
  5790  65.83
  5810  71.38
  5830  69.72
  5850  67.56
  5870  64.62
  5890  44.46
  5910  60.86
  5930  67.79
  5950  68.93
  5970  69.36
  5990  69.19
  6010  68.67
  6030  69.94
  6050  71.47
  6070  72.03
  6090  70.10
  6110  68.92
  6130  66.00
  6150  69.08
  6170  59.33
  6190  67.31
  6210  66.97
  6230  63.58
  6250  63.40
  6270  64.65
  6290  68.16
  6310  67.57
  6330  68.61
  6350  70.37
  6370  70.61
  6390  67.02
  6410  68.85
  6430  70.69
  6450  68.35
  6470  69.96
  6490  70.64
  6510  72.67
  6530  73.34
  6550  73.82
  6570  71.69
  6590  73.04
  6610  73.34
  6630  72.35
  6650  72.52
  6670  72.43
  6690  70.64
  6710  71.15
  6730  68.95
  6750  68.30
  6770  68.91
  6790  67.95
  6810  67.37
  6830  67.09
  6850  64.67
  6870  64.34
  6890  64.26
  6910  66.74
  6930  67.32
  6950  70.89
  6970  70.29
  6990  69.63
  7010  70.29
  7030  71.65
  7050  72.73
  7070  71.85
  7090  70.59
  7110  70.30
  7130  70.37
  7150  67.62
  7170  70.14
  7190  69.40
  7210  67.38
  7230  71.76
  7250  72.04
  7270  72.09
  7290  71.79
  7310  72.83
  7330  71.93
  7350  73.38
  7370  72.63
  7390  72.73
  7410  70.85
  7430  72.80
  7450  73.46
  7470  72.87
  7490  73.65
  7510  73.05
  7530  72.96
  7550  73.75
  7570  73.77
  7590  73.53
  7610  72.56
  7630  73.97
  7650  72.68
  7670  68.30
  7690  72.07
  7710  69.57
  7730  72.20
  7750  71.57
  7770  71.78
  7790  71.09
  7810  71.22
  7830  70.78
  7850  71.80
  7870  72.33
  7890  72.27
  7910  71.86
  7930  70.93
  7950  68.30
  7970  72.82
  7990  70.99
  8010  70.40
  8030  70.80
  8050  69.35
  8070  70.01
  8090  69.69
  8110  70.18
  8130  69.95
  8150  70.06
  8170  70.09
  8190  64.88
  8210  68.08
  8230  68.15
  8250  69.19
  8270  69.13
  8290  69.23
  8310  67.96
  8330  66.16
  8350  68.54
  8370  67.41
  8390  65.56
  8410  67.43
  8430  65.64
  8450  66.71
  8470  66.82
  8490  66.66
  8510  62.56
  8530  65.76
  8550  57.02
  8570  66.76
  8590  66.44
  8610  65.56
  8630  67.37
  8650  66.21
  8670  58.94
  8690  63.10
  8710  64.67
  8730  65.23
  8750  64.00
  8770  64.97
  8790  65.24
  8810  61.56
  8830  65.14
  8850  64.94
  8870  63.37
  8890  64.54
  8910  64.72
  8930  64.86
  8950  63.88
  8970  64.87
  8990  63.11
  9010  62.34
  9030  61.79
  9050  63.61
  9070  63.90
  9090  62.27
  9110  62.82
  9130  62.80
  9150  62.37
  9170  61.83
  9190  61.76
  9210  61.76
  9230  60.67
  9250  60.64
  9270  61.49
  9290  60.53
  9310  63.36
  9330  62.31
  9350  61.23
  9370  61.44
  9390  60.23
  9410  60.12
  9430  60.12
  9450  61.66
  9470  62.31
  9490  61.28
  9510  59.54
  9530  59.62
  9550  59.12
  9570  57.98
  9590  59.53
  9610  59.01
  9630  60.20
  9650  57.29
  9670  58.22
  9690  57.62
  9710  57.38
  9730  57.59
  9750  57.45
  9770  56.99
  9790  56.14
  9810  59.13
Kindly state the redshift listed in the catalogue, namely 0.00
